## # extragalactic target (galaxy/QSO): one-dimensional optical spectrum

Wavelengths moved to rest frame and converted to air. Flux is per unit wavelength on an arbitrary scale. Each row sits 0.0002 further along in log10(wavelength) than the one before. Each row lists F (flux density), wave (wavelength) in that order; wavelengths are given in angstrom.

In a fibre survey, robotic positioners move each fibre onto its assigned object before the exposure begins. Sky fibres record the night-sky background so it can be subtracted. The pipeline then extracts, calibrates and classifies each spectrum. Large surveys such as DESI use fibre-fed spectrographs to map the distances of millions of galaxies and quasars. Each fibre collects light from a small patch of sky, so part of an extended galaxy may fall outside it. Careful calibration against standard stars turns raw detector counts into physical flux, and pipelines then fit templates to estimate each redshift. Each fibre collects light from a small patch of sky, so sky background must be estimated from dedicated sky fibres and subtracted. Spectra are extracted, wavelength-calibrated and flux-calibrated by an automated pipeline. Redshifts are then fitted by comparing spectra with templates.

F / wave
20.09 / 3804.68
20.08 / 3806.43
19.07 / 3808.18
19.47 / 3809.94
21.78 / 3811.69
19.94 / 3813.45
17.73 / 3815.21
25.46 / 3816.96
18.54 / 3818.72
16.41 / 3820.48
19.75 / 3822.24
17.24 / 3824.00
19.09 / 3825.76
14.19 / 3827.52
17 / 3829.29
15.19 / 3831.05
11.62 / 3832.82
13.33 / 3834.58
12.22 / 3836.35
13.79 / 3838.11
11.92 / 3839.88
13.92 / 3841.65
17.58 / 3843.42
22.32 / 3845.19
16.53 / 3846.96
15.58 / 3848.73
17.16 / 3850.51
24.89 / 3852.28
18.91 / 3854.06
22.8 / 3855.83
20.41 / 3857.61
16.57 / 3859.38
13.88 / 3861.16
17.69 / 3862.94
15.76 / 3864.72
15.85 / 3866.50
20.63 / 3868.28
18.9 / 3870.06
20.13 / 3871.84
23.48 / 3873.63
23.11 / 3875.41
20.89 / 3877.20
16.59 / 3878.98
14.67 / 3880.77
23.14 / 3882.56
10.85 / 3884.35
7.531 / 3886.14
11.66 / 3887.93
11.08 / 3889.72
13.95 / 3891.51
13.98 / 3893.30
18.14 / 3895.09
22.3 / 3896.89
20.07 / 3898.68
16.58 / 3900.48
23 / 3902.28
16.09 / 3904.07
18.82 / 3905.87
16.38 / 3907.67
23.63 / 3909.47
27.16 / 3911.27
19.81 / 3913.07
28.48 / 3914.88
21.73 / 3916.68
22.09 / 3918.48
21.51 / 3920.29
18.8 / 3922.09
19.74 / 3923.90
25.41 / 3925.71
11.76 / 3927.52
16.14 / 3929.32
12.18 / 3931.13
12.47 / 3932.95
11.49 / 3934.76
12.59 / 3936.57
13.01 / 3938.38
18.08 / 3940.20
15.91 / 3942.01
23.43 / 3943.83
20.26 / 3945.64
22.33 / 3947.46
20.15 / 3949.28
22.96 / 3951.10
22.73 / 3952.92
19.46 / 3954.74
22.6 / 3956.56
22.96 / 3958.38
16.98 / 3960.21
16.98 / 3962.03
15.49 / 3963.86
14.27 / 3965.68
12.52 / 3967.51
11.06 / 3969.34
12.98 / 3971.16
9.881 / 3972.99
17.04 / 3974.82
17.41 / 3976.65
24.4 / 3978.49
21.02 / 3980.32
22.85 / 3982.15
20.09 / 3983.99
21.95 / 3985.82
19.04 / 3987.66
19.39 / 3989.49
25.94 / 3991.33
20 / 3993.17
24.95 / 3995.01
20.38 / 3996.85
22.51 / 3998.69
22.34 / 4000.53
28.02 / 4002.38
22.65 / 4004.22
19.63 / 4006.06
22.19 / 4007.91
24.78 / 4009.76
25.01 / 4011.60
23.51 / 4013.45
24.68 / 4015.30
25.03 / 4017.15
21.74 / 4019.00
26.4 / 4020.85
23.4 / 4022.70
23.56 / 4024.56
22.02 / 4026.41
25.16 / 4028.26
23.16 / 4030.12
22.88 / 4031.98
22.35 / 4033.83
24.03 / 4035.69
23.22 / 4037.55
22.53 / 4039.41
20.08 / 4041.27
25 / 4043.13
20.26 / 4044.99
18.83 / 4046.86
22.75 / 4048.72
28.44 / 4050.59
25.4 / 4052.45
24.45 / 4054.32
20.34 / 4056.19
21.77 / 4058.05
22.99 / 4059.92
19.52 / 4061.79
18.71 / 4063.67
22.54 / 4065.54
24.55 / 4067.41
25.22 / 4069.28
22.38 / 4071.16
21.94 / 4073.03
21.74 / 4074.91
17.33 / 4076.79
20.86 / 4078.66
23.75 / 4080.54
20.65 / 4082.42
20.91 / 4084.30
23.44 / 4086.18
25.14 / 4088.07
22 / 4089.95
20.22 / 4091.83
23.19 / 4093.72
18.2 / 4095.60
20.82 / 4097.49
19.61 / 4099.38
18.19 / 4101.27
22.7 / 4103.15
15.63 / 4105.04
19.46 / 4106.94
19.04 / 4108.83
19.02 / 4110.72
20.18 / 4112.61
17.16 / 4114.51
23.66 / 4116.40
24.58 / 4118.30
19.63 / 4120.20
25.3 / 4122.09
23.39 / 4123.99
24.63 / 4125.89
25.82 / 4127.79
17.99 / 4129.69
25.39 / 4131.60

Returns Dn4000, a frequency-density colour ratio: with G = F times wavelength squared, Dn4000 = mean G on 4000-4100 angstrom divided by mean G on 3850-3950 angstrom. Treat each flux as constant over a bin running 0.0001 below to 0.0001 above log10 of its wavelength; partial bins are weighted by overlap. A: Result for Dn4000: 1.33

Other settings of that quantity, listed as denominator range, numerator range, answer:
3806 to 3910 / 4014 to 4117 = 1.39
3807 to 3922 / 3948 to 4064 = 1.27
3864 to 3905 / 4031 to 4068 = 1.41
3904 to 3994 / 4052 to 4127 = 1.23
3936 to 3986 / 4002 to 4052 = 1.32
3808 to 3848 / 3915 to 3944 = 1.07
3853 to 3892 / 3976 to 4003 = 1.35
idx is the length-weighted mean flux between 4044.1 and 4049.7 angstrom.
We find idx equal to 20.6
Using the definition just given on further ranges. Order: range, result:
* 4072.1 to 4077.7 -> 20.3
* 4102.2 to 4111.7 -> 19.2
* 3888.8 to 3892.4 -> 12.5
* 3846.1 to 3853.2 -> 18.5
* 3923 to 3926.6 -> 22.6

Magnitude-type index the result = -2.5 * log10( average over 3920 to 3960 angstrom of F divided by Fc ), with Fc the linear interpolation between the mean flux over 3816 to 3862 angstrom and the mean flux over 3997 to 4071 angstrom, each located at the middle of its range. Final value 0.105 mag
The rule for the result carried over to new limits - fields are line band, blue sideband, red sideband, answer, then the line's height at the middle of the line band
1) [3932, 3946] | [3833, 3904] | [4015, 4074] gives 0.23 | 19.5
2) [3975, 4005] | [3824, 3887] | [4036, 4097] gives -0.08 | 20.3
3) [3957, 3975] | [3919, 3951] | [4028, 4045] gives 0.26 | 19.2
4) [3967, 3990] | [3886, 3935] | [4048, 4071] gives 0.15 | 20.4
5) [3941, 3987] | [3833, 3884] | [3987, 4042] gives 0.14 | 21.3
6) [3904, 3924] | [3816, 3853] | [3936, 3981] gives -0.22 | 17.5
